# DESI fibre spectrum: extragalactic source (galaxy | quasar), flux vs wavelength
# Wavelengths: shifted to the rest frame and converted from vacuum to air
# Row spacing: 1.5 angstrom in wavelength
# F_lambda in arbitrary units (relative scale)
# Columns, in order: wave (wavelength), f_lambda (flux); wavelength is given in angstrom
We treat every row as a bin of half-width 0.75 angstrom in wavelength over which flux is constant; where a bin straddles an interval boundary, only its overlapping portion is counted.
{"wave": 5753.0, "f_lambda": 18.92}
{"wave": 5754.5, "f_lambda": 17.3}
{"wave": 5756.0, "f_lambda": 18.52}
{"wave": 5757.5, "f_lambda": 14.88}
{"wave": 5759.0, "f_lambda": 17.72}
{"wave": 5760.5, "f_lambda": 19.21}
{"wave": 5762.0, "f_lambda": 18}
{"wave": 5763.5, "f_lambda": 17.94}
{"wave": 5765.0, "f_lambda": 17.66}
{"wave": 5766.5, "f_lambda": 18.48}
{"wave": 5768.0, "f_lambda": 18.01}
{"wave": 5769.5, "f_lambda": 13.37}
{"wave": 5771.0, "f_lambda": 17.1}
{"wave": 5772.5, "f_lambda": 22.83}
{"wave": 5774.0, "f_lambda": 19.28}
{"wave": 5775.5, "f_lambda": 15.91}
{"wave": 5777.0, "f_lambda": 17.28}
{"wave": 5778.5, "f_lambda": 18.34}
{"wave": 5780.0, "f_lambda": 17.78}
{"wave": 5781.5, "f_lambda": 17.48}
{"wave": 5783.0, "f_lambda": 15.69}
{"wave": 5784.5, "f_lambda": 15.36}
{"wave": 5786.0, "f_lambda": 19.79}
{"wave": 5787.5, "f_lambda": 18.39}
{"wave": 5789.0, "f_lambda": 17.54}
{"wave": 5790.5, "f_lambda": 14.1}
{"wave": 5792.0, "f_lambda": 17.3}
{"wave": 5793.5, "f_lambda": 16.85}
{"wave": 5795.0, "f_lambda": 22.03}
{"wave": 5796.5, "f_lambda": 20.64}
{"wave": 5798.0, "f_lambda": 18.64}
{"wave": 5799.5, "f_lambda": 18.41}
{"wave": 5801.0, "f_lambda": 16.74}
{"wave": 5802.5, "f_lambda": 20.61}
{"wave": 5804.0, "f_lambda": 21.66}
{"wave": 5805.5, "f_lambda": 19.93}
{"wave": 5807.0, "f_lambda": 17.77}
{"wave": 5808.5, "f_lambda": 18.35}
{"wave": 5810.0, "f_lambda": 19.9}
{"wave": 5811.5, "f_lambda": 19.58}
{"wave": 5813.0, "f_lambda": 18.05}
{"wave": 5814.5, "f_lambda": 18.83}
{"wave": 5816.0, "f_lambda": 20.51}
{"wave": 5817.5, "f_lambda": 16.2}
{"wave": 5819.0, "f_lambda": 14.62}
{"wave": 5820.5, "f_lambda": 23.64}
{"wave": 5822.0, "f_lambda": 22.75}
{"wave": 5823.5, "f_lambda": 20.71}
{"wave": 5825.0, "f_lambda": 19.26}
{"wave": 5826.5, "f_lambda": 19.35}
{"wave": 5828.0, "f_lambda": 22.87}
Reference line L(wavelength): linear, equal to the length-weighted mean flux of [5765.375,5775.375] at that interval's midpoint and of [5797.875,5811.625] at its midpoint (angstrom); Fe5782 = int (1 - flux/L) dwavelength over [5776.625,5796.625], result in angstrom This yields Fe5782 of 1.0 angstrom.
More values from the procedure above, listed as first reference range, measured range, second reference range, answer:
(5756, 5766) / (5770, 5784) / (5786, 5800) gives 0.11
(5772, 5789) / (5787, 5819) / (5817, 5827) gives 0.42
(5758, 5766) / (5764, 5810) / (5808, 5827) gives 1.23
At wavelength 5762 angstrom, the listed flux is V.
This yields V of 18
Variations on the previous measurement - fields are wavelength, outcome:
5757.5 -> 14.88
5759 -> 17.72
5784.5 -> 15.36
